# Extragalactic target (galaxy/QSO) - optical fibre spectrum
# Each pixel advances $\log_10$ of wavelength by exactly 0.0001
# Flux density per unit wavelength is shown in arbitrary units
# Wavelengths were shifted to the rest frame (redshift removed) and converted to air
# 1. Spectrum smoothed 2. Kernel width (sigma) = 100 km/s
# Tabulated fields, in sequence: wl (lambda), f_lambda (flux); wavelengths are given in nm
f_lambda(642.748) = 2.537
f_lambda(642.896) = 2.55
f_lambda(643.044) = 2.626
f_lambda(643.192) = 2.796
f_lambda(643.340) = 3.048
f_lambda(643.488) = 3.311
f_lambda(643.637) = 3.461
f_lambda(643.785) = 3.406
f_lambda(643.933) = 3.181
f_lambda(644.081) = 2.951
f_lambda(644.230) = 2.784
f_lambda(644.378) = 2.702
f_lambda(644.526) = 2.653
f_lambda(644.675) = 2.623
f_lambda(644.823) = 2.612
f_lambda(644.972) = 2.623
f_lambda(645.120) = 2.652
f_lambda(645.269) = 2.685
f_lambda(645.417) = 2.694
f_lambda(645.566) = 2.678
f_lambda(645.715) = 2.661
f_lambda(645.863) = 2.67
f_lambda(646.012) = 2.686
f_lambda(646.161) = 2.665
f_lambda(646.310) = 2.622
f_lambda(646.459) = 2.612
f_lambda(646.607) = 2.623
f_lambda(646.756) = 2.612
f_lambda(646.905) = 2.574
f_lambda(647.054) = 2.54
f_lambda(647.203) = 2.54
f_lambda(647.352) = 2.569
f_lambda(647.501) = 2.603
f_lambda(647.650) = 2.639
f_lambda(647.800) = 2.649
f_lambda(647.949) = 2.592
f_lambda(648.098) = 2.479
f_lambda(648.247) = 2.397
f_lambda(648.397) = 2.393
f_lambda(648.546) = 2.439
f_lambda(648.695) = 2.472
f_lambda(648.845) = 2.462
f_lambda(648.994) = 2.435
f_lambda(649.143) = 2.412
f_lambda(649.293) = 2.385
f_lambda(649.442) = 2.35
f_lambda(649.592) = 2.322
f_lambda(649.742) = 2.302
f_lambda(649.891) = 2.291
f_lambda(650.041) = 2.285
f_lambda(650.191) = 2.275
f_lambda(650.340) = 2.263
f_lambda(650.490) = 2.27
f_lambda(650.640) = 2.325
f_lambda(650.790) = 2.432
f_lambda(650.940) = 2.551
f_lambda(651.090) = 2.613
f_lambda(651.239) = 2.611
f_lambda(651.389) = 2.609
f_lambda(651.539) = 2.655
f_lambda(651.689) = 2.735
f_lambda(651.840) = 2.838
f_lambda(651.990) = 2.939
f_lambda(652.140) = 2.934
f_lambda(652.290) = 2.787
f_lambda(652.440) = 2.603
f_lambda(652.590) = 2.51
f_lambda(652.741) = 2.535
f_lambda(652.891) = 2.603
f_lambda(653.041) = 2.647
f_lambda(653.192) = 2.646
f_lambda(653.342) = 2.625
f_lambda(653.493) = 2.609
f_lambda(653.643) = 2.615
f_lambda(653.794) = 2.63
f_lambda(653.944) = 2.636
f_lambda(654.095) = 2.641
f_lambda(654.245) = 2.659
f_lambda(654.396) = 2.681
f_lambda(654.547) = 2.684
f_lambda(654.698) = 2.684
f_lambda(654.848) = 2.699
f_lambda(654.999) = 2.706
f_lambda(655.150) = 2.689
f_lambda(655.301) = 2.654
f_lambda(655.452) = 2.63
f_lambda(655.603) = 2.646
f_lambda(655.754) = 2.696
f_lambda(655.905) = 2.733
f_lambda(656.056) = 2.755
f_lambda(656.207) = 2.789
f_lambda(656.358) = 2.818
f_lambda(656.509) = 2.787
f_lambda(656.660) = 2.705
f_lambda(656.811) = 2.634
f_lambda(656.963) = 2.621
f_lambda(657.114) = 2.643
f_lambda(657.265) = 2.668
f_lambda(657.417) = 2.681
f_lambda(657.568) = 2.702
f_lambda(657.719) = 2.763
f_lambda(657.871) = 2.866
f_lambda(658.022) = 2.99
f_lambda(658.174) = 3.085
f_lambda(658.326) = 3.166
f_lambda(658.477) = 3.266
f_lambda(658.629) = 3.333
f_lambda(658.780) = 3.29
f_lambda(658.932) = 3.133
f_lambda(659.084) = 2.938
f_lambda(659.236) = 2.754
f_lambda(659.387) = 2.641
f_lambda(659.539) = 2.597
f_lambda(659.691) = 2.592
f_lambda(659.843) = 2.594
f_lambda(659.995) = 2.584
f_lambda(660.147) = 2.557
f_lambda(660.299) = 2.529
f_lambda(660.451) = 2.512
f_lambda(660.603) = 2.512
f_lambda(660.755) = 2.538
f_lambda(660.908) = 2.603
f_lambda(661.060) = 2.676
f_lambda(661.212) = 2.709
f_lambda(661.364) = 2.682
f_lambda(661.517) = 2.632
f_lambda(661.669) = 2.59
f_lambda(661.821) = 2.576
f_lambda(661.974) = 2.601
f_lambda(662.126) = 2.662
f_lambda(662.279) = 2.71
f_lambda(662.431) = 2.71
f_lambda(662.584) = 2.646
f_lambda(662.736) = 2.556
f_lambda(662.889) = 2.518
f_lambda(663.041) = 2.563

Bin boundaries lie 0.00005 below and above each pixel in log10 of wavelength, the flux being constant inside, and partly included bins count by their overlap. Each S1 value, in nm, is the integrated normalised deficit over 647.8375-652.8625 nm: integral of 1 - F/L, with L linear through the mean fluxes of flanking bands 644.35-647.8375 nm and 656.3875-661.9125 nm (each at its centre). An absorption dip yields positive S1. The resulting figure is 0.32 nm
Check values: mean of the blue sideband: 2.63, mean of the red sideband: 2.75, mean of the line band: 2.5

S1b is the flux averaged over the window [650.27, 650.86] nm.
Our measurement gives 2.32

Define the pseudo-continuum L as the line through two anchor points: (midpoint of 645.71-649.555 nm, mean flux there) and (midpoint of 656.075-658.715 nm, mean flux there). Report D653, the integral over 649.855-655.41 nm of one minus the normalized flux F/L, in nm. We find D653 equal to 0.204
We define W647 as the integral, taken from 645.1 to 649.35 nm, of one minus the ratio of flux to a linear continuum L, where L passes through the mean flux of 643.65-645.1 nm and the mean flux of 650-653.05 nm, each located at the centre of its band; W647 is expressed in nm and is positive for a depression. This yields 0.28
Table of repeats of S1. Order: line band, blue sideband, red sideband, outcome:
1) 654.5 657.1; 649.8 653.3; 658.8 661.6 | -0.09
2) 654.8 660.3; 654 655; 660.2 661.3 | -0.33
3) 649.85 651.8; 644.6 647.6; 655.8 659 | 0.19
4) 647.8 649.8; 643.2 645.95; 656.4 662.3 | 0.28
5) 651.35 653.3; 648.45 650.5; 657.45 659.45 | -0.11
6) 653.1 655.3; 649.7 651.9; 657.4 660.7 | -0.03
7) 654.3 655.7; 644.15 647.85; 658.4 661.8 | 0.01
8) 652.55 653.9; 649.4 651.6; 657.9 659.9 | -0.01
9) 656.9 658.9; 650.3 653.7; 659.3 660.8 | -0.28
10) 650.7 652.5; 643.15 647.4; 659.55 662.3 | 0.01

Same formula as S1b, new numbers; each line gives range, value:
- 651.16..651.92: 2.69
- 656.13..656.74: 2.78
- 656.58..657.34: 2.66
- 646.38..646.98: 2.61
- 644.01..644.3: 2.86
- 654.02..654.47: 2.66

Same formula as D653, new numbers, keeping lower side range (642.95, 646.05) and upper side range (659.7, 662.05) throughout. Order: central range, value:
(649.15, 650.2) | 0.165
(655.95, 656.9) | -0.031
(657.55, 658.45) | -0.112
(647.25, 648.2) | 0.070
